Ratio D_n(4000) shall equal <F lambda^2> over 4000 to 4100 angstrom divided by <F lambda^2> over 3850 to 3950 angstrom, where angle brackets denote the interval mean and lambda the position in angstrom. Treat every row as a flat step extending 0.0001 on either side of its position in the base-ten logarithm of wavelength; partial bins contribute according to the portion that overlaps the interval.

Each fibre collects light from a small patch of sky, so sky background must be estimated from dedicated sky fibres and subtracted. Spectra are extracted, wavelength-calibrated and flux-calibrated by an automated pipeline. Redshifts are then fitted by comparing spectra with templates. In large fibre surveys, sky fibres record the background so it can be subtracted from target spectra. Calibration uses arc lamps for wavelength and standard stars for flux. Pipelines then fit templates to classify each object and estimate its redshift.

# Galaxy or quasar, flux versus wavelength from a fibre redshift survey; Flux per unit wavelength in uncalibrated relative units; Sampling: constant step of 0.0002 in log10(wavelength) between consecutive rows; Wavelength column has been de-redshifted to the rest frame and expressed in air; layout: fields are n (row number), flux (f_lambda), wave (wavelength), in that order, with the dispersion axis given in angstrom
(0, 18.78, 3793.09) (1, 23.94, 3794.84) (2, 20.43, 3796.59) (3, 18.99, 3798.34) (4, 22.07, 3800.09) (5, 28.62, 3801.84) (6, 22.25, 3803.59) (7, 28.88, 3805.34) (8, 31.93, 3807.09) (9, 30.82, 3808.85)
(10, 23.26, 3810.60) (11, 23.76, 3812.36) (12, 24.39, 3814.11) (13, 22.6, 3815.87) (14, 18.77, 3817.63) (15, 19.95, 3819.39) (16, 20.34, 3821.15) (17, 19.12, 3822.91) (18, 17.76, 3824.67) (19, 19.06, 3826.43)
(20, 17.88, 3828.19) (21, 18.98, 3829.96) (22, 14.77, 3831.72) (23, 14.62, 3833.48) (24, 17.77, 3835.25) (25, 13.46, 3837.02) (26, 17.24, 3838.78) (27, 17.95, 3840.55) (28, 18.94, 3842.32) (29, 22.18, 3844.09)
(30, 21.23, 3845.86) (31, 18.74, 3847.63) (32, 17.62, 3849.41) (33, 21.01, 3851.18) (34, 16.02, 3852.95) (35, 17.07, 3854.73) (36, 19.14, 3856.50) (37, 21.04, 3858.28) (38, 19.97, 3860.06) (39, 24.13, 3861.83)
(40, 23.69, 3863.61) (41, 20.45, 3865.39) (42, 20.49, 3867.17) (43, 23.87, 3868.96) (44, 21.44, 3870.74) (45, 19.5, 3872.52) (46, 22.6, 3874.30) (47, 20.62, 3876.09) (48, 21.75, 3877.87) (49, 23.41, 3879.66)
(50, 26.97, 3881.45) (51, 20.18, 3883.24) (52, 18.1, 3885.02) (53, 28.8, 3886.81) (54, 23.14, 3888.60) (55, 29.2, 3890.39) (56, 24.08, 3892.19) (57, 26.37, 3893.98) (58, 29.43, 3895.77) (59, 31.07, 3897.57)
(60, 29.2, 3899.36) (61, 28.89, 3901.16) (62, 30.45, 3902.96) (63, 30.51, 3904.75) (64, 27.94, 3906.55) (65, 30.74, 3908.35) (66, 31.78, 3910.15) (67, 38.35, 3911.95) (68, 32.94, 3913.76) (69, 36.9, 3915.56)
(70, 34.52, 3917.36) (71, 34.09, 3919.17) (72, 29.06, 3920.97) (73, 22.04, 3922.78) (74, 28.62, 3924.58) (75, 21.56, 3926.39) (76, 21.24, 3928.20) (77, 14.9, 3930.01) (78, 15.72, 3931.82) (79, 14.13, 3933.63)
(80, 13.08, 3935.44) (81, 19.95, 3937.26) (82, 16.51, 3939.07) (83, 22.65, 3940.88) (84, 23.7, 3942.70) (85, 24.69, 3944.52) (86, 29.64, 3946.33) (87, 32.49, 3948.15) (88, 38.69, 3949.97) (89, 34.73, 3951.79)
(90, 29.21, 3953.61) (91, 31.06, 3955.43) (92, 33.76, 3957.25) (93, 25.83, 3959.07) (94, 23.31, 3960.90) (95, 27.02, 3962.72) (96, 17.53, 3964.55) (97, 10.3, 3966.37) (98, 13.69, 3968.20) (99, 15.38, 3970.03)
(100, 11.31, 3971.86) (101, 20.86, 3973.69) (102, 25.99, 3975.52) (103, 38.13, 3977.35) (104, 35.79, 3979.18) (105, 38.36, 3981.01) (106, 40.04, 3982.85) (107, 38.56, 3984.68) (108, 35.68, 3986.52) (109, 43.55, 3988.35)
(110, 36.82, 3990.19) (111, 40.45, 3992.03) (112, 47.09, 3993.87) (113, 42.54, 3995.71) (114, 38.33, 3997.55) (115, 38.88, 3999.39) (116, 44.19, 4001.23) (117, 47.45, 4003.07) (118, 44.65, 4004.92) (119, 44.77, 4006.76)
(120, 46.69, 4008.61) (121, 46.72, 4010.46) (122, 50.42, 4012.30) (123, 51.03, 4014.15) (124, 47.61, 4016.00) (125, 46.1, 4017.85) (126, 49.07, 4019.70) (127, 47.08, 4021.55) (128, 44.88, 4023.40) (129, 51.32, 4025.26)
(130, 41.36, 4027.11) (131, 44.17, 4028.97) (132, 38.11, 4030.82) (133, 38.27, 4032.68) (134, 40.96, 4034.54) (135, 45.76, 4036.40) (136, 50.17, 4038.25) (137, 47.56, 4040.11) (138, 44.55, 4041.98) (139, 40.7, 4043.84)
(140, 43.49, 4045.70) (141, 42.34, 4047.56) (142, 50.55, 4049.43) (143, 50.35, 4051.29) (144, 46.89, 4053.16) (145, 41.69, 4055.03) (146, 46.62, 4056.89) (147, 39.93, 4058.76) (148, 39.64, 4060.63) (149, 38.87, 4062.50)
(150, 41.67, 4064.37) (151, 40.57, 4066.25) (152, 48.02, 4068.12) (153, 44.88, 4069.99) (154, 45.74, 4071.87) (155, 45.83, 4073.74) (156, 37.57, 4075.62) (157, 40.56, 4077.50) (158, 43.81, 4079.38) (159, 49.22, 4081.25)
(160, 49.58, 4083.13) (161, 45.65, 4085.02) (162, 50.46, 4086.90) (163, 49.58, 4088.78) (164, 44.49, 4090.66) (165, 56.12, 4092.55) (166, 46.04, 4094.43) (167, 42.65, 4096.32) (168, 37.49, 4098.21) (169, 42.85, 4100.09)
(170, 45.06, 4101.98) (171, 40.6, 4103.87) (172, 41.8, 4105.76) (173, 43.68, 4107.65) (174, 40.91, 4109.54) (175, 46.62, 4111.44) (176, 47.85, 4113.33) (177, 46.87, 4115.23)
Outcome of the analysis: 1.97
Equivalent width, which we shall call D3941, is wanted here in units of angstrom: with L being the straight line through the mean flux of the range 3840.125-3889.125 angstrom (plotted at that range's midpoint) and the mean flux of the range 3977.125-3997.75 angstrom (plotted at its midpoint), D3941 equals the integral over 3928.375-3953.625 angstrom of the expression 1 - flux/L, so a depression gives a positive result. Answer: 7.4 angstrom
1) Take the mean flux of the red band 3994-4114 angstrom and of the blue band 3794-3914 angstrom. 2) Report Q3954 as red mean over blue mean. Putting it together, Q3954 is 1.95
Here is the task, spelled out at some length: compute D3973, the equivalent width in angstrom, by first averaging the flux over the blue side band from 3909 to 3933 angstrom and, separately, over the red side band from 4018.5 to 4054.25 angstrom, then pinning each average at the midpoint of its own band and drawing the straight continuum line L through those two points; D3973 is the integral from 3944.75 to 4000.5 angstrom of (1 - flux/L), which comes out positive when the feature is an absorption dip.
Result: 7.0 angstrom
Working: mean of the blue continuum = 27.7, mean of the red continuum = 45.1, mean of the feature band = 31.2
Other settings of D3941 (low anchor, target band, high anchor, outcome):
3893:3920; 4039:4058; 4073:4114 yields -1.7 angstrom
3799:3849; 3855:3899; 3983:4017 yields 7.1 angstrom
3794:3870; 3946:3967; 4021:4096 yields 3.7 angstrom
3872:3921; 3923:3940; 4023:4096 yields 7.0 angstrom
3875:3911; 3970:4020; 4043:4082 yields -3.6 angstrom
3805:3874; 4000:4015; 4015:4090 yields -2.7 angstrom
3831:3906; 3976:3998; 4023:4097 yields -1.9 angstrom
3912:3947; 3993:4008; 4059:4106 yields -4.4 angstrom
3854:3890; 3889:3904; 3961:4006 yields -2.5 angstrom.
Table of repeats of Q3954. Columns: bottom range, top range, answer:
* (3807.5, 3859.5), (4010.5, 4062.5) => 2.30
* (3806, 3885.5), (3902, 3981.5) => 1.27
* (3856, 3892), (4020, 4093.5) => 2.00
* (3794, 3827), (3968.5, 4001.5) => 1.50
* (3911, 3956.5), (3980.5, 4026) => 1.67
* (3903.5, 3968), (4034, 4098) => 1.72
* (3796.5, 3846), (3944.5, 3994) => 1.42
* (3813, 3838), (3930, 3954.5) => 1.29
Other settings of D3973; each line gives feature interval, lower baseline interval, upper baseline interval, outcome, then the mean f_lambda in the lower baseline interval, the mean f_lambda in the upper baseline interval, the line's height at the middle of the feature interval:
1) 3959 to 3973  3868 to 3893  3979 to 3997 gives 7.22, 23.1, 40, 36.6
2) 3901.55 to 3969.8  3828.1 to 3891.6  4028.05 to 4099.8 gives 7.09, 20.4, 44.5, 29.4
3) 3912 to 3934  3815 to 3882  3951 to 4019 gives 1.41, 19.8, 35.3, 28.3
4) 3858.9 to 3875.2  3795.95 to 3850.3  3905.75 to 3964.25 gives 0.95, 20.8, 26.8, 23.1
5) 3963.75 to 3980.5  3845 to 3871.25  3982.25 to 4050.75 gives 7.24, 20.4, 44.2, 37.5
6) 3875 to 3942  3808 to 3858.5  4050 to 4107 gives 3.22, 19.5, 44.5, 27.2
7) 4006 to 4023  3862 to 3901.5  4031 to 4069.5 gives -3.43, 24.2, 43.8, 39.7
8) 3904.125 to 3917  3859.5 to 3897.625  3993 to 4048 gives -2.05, 23.5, 44.9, 28.3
